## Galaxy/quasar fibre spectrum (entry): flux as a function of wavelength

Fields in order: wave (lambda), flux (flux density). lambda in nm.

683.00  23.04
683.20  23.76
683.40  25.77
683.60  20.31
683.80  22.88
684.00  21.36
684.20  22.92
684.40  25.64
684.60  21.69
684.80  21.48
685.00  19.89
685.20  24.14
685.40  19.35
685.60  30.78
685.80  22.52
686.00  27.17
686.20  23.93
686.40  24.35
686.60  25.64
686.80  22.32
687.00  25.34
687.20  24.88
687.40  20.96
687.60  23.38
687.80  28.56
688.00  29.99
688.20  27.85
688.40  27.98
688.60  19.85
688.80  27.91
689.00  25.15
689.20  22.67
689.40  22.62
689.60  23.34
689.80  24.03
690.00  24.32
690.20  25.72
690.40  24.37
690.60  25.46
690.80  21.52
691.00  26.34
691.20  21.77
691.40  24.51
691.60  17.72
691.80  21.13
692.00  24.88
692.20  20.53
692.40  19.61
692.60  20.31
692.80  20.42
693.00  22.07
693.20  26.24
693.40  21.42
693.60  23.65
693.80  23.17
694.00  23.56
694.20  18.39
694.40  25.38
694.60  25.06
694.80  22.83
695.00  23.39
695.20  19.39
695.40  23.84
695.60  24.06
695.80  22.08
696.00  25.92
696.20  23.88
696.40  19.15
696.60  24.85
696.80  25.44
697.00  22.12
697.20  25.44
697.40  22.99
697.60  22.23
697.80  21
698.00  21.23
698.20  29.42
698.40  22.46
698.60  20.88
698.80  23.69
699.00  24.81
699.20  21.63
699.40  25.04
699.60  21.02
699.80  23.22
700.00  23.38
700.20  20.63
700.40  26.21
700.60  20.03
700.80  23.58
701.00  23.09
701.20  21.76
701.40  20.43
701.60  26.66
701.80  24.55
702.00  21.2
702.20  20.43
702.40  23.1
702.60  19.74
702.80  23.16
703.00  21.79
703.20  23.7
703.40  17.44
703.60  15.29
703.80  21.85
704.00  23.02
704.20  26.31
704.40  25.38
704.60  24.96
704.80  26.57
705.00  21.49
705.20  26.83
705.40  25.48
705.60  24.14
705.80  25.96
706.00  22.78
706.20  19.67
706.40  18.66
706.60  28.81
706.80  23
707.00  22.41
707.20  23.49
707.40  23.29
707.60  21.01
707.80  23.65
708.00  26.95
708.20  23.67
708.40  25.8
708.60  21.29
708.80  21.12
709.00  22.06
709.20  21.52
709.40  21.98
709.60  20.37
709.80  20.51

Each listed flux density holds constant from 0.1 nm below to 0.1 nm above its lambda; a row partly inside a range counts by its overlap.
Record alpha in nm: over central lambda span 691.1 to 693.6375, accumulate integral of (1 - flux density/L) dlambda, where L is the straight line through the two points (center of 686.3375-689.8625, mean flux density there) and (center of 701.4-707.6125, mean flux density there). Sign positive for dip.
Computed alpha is 0.26 nm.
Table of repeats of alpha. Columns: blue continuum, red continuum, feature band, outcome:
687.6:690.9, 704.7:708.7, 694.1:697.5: 0.19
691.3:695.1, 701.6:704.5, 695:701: -0.24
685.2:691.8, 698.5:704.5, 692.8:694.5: 0.06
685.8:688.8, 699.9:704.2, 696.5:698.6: -0.05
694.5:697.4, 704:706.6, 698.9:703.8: 0.34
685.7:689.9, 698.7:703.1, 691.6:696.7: 0.27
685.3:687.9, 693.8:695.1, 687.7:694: 0.02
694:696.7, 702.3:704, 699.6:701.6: -0.10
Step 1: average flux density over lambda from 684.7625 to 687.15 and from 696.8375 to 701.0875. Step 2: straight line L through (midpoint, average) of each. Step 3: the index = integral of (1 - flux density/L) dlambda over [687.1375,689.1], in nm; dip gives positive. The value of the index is -0.15 nm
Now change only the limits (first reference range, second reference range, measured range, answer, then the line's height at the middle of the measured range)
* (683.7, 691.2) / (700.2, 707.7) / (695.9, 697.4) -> -0.019 nm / 23.5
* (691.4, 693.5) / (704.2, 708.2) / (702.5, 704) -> 0.183 nm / 23.5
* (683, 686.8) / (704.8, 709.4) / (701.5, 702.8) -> 0.041 nm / 23.4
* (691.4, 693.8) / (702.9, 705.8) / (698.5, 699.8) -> -0.015 nm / 22.6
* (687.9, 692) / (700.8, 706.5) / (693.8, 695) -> 0.033 nm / 23.7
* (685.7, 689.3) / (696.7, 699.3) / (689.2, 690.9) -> 0.053 nm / 24.6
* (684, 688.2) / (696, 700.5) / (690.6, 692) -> 0.073 nm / 23.8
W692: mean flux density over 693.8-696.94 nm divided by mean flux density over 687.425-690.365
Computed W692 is 0.92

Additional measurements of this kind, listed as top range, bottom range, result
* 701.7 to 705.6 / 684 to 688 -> 0.95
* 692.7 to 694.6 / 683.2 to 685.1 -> 1.01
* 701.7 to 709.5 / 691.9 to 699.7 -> 1.00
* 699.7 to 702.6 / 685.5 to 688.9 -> 0.89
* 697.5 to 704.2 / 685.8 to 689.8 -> 0.90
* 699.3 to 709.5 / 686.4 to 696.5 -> 0.98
